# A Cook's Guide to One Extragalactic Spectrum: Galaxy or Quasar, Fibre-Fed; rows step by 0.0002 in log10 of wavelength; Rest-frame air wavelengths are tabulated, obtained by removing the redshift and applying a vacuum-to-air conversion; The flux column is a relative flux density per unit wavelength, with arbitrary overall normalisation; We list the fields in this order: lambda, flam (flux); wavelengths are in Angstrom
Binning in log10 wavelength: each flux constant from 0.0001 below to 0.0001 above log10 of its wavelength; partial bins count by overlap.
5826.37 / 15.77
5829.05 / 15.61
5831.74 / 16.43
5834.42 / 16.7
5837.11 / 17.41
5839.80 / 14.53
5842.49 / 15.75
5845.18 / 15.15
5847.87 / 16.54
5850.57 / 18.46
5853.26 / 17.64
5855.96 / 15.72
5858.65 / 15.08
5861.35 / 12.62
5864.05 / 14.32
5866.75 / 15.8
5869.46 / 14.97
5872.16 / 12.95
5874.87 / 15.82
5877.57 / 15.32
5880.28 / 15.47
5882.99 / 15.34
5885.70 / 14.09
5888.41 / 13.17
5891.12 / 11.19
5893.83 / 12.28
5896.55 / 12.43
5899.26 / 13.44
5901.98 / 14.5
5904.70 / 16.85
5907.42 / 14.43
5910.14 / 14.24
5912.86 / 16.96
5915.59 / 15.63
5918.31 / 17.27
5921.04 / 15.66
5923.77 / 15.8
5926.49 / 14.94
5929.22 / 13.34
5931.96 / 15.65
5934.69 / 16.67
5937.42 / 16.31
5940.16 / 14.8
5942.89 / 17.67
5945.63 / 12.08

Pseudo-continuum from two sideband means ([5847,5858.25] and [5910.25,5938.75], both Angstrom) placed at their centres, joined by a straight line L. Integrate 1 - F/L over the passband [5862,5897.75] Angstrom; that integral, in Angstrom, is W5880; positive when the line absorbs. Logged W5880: 5.3 Angstrom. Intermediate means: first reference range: 16.9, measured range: 14.1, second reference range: 15.8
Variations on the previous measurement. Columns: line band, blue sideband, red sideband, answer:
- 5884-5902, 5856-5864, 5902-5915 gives 2.6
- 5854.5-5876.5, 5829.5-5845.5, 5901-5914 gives 1.5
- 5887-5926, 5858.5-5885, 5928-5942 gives 1.5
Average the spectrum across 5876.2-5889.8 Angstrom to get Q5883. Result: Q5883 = 14.7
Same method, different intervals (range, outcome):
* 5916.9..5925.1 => 16.2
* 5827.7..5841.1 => 16.1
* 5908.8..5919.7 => 16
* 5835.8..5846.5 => 15.7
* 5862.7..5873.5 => 14.5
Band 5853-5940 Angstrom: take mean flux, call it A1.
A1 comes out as 14.8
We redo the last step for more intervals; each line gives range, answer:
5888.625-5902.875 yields 12.7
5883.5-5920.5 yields 14.4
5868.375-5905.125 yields 14.1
